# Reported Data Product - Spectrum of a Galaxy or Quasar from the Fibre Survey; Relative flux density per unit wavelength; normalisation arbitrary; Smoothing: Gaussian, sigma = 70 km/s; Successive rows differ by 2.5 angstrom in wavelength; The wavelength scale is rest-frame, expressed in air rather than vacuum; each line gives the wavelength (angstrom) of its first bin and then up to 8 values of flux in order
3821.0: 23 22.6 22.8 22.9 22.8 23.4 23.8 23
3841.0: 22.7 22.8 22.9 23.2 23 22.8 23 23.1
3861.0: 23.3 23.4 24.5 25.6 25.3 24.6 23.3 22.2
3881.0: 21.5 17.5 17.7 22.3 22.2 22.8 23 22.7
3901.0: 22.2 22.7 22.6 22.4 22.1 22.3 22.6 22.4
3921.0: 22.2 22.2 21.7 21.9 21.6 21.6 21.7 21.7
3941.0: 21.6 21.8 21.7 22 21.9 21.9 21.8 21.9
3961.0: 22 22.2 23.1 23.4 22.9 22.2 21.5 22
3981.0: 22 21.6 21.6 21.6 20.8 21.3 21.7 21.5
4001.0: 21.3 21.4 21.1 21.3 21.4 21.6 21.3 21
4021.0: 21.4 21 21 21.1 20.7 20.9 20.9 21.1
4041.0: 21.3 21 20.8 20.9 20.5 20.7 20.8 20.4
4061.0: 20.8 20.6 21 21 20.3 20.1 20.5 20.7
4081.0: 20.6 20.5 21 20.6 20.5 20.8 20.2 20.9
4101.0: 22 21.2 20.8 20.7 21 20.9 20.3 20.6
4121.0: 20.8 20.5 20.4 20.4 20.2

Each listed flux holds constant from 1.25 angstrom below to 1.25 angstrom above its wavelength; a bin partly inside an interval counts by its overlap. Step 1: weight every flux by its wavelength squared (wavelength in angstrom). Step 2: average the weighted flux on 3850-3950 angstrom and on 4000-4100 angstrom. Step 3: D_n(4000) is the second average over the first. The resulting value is 1.0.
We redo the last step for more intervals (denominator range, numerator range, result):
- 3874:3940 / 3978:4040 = 1.02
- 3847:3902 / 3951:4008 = 1.02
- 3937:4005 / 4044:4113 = 1.00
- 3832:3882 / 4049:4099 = 0.98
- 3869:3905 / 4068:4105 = 1.03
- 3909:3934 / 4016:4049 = 1.01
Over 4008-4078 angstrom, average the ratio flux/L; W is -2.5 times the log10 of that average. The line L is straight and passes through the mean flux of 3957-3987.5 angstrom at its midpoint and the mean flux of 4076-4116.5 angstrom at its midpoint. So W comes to 0.03 mag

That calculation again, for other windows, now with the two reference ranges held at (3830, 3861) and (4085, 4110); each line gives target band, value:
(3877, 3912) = 0.045 mag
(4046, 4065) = 0.028 mag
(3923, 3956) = 0.022 mag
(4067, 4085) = 0.027 mag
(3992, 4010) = 0.017 mag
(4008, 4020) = 0.014 mag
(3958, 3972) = -0.029 mag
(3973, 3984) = 0.002 mag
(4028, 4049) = 0.021 mag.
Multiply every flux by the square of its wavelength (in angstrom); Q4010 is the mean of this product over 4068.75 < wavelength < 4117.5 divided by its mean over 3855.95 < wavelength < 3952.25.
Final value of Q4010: 1.0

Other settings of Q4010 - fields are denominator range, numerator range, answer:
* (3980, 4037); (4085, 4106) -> 1.02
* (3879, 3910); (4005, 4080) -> 1.04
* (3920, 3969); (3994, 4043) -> 1.00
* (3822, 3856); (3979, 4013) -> 1.01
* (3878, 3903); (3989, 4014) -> 1.05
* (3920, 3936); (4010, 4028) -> 1.02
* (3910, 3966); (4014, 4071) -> 1.00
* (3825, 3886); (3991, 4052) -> 1.00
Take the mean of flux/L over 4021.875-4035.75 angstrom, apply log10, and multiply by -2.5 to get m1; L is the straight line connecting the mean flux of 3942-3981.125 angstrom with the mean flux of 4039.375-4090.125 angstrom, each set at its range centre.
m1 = 0.013 mag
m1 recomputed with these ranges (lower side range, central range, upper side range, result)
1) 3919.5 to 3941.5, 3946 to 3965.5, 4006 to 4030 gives -0.02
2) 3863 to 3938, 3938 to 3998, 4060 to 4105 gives -0.01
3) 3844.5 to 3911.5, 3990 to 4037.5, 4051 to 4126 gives 0.01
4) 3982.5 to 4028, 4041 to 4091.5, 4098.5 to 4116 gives 0.02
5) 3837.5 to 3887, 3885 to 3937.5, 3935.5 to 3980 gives 0.02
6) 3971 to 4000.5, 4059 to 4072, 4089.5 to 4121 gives 0.02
